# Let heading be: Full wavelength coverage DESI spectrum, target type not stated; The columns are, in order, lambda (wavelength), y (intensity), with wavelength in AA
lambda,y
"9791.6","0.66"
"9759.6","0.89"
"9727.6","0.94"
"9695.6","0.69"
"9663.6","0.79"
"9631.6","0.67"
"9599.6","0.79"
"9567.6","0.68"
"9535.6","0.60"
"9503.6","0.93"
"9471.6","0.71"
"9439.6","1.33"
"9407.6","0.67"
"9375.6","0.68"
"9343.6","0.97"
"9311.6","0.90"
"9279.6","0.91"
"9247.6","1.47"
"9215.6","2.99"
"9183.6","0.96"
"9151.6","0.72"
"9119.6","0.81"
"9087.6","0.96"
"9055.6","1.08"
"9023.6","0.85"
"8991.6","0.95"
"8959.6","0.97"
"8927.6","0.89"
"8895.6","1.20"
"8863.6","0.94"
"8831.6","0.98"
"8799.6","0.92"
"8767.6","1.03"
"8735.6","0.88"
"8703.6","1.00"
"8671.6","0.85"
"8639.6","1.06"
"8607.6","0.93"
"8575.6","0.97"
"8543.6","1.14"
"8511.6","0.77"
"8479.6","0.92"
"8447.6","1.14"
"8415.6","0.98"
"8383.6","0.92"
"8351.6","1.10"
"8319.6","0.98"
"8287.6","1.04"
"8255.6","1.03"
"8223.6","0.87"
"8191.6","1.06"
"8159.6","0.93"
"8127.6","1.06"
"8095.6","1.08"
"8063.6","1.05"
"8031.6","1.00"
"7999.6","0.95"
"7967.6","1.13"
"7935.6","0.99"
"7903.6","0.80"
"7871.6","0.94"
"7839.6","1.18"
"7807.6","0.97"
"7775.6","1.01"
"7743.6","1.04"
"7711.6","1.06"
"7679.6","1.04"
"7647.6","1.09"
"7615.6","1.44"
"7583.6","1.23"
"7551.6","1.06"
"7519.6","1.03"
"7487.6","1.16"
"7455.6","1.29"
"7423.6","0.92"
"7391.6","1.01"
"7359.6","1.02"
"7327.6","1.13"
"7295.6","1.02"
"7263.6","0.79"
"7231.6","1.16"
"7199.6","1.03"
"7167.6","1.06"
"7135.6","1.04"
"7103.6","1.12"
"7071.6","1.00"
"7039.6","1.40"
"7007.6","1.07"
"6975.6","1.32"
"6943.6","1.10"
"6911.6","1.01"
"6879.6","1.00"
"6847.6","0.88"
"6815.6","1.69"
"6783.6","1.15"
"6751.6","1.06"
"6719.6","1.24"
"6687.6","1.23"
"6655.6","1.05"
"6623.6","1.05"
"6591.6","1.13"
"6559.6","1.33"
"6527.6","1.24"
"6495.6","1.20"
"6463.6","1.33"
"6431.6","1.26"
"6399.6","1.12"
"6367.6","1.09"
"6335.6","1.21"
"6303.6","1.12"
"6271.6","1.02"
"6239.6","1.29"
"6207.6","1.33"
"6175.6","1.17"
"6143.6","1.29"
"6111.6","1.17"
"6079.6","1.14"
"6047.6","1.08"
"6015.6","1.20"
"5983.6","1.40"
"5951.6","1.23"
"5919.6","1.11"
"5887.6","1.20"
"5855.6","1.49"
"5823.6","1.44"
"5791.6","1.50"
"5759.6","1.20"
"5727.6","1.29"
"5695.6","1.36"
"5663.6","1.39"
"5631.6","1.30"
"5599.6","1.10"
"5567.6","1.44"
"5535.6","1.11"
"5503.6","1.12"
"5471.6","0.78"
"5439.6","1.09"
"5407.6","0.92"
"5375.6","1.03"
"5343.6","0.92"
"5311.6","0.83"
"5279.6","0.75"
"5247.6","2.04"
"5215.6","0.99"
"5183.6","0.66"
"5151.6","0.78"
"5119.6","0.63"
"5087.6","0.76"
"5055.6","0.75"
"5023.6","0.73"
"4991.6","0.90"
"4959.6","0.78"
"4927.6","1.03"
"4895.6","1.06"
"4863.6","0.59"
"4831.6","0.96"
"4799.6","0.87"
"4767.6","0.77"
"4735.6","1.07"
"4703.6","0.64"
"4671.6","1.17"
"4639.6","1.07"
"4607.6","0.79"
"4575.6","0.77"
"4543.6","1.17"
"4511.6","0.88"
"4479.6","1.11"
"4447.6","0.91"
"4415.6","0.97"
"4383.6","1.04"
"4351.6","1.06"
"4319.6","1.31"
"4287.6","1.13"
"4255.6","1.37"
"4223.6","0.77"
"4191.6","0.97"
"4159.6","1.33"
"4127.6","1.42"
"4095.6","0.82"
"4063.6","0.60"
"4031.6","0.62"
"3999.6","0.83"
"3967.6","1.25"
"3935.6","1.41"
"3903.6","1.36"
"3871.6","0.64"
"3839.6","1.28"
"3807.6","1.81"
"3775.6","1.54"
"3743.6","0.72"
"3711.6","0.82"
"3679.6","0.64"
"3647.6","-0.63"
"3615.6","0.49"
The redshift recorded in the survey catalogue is 0.404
